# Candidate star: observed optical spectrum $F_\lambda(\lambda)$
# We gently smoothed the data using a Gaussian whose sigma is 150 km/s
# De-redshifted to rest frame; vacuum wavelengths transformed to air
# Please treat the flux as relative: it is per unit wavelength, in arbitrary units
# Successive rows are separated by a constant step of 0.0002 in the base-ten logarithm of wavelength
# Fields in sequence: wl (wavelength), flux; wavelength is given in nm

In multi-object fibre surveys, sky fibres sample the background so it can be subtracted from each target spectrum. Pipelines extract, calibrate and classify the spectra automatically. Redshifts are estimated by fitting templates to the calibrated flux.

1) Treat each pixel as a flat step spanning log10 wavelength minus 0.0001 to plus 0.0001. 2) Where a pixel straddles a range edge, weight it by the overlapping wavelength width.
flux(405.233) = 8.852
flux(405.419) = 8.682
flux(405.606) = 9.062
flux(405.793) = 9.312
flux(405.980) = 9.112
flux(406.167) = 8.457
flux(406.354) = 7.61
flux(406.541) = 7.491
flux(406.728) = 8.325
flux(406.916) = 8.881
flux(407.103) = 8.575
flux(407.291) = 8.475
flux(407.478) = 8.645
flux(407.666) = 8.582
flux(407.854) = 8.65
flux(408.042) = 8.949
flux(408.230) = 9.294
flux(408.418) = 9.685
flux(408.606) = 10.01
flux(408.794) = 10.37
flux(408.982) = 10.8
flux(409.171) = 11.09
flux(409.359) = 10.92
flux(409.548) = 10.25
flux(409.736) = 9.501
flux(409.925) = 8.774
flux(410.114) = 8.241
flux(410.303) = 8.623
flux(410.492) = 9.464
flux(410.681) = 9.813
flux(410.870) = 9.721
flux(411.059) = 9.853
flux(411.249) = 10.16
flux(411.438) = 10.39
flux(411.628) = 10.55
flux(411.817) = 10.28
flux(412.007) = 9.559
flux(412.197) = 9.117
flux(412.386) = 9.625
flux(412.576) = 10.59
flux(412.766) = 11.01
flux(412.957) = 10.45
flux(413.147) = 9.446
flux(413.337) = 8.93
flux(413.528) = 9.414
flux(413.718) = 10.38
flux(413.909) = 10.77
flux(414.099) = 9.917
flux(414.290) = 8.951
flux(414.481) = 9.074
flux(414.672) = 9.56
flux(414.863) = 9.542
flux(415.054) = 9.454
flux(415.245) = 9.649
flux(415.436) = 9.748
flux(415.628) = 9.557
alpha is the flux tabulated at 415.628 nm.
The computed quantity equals 9.557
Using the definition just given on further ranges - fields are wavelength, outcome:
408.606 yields 10.01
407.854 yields 8.65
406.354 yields 7.61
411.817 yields 10.28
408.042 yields 8.949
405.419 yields 8.682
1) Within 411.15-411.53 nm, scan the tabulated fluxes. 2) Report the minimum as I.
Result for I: 10.16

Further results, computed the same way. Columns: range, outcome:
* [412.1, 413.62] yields 8.93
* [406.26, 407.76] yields 7.491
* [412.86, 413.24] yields 9.446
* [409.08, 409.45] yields 10.92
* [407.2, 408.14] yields 8.475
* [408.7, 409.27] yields 10.37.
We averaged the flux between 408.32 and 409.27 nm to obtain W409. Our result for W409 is 10.4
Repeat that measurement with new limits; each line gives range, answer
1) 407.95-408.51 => 9.31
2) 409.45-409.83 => 9.89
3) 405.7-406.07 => 9.21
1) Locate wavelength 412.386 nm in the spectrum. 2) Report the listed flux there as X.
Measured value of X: 9.625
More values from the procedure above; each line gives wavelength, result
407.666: 8.582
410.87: 9.721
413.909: 10.77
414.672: 9.56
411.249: 10.16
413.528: 9.414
